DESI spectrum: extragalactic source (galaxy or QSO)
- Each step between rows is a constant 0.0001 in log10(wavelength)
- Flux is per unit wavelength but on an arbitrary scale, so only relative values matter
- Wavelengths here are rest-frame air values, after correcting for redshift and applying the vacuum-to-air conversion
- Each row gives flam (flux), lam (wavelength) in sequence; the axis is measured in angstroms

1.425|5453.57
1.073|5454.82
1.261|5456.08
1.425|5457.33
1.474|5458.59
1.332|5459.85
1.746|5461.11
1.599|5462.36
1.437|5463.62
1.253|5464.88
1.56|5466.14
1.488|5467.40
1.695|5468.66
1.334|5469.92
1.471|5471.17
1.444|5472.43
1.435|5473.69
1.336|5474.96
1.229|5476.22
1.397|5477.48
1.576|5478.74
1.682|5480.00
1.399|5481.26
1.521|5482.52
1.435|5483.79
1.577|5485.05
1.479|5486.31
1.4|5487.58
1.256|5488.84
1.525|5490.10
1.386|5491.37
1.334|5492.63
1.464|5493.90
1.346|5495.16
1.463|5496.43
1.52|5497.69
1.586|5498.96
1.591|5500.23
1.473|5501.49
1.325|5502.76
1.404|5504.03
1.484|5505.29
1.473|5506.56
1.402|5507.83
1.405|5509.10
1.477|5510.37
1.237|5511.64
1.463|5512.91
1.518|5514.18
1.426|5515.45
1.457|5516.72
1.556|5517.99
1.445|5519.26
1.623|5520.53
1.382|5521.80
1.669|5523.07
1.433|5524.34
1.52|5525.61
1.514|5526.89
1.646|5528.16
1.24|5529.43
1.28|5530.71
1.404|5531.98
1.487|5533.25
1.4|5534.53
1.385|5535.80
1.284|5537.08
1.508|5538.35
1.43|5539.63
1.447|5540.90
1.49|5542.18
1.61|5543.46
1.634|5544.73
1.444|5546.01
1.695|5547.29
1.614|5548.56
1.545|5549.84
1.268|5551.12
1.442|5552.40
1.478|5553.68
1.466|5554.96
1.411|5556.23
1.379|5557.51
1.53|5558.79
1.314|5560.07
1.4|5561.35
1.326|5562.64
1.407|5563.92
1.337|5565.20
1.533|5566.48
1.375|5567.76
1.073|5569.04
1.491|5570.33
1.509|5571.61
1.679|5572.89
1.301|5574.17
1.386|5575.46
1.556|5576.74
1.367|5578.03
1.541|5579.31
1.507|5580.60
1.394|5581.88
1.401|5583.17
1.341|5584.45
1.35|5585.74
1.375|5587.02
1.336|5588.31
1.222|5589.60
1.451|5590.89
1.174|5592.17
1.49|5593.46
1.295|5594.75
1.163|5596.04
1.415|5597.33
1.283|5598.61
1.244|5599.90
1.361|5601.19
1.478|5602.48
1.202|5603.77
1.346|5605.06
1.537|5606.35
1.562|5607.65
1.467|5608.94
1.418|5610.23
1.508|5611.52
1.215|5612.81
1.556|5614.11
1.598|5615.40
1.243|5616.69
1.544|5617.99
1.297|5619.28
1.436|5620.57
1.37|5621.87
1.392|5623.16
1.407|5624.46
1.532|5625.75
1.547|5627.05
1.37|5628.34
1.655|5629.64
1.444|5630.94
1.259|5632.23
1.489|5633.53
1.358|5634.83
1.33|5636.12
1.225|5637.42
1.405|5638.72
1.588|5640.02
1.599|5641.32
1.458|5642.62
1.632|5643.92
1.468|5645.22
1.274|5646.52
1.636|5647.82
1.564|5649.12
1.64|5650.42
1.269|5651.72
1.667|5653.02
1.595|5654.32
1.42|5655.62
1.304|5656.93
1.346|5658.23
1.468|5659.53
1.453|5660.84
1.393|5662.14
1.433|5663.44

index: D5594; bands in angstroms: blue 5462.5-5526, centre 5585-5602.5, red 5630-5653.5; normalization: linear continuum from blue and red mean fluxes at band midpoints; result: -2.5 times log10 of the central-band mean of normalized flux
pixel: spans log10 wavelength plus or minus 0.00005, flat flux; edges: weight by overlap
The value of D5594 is 0.10 mag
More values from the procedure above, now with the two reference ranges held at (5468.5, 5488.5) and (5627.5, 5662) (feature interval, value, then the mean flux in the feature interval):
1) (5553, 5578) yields 0.030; 1.42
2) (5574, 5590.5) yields 0.049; 1.39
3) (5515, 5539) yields 0.000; 1.46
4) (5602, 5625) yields 0.028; 1.42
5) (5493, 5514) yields 0.008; 1.44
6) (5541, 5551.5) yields -0.060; 1.54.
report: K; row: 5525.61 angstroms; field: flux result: 1.52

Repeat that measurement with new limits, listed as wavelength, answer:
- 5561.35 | 1.4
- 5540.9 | 1.447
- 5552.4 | 1.442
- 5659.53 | 1.468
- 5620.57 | 1.436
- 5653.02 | 1.667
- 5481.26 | 1.399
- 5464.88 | 1.253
